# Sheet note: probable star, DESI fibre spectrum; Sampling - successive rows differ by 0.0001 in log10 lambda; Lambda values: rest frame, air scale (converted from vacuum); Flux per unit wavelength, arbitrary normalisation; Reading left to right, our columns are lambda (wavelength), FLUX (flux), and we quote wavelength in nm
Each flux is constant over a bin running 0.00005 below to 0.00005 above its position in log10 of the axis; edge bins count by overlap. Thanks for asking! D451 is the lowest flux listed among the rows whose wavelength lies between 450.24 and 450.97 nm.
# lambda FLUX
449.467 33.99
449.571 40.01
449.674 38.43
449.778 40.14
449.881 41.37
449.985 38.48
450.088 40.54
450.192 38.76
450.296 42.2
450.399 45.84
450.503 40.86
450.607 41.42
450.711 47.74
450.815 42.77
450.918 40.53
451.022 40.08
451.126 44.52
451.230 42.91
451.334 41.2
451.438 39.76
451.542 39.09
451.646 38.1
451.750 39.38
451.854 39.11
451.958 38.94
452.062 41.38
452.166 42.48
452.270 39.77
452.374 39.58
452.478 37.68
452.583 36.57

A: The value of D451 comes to 40.53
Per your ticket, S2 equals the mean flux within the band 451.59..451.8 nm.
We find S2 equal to 38.7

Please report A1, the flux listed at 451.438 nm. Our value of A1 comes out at 39.76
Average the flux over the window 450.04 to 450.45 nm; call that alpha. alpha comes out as 41.8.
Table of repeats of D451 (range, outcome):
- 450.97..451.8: 38.1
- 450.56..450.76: 41.42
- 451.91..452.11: 38.94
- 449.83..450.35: 38.48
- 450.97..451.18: 40.08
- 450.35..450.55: 40.86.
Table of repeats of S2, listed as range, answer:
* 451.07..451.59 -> 41.5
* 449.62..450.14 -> 39.8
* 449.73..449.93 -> 40.9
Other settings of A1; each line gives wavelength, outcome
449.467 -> 33.99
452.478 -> 37.68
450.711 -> 47.74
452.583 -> 36.57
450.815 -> 42.77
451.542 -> 39.09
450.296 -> 42.2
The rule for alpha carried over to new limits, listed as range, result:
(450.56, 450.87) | 44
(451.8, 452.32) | 40.4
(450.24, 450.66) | 42.5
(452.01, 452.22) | 42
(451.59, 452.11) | 39.4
